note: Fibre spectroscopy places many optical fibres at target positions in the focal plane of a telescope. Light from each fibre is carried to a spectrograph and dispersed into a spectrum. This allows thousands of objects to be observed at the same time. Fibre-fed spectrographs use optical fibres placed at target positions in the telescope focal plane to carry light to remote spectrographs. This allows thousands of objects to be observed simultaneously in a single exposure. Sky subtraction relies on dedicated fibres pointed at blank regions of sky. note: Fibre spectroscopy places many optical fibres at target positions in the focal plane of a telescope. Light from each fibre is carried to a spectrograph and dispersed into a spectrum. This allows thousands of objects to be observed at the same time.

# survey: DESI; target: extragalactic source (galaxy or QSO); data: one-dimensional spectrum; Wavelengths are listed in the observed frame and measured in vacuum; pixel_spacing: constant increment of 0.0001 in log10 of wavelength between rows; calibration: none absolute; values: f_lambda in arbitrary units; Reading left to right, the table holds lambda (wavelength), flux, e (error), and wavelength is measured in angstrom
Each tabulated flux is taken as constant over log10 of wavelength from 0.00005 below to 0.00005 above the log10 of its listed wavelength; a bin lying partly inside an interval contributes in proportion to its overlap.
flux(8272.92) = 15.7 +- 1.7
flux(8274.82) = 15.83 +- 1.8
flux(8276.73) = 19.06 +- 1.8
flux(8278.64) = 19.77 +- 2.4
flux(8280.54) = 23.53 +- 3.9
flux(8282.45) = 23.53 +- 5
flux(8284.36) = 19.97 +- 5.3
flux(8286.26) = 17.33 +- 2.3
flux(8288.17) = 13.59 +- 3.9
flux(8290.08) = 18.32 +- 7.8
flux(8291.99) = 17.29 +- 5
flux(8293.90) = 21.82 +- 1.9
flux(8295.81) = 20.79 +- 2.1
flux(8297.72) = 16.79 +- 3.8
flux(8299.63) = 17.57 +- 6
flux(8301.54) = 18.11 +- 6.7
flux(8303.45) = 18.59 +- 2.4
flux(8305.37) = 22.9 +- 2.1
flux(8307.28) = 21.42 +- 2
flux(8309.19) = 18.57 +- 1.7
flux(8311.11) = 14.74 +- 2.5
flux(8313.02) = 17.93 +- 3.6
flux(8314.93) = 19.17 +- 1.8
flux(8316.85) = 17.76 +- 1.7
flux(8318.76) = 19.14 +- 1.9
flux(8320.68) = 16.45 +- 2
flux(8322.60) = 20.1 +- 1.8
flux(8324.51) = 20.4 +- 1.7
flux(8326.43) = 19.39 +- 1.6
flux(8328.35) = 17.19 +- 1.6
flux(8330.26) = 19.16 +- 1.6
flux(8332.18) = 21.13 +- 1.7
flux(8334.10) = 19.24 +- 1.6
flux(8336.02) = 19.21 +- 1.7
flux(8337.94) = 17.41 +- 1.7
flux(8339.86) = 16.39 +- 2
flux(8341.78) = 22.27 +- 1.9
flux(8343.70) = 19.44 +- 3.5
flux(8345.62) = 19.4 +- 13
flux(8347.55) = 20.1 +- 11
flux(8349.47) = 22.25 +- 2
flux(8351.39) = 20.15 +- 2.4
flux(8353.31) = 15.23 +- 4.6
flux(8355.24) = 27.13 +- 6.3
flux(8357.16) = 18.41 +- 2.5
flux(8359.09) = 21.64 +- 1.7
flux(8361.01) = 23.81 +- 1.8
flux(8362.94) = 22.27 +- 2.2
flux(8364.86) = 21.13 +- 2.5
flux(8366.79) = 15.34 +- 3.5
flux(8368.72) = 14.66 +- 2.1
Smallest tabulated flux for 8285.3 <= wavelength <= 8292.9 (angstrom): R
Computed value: 13.59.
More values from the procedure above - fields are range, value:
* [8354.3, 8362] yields 18.41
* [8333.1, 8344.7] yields 16.39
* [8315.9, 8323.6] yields 16.45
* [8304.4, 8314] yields 14.74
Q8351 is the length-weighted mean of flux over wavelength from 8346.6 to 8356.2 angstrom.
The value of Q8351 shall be 21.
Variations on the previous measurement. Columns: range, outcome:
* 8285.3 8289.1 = 15.5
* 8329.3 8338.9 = 19.2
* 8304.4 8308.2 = 22.1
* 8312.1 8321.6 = 18.1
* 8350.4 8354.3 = 17.8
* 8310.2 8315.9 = 17.3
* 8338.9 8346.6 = 19.4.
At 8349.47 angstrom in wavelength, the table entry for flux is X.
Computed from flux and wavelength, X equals 22.25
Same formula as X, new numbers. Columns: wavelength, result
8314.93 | 19.17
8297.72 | 16.79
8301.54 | 18.11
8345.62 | 19.4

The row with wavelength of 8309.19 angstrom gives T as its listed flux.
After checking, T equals 18.57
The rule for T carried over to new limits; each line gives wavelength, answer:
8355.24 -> 27.13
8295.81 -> 20.79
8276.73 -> 19.06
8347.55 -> 20.1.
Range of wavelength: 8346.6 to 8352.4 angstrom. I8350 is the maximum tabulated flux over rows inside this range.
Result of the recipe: 22.25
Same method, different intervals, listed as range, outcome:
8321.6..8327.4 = 20.4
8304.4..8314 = 22.9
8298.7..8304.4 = 18.59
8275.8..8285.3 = 23.53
